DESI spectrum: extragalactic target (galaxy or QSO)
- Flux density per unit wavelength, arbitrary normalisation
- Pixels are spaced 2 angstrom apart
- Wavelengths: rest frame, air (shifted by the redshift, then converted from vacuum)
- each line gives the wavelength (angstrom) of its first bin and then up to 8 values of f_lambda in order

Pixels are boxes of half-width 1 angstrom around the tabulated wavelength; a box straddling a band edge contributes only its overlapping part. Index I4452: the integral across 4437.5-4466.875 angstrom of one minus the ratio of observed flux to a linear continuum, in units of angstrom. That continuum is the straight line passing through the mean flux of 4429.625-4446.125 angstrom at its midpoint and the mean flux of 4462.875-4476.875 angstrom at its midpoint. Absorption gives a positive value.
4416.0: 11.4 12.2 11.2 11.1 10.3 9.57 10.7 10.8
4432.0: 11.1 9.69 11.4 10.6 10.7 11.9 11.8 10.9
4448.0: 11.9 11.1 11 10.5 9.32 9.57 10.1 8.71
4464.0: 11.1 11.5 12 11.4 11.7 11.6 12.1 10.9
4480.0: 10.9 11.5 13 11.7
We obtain 1.43 angstrom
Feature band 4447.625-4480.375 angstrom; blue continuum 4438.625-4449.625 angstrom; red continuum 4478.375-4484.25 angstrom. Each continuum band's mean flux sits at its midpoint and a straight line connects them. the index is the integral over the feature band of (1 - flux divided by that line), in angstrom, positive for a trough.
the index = 1.7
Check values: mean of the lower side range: 11.4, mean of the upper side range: 11.6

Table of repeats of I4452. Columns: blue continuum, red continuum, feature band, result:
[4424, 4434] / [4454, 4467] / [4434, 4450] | -1.4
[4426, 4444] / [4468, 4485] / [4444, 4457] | 0.3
